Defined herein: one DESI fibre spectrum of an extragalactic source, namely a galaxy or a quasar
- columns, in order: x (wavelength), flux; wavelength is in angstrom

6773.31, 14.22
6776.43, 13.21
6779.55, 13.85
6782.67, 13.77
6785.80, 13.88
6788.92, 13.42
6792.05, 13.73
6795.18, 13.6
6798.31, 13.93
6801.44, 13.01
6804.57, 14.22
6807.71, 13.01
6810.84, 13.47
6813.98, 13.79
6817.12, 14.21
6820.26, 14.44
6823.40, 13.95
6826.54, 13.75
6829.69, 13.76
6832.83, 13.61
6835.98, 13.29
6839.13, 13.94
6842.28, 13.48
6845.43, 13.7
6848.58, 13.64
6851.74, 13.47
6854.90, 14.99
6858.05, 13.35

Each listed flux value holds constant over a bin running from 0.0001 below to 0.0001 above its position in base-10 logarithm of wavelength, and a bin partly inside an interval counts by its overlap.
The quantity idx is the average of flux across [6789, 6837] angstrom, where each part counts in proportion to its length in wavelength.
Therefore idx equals 13.7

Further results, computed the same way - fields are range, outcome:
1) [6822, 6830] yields 13.8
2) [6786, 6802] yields 13.6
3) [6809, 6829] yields 13.9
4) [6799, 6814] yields 13.5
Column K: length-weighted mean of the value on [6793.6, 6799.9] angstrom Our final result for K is 13.8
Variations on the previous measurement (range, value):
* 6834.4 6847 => 13.6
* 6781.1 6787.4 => 13.8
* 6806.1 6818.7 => 13.6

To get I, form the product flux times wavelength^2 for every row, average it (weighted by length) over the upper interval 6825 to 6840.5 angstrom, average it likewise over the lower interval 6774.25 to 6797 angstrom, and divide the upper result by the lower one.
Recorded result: 1.01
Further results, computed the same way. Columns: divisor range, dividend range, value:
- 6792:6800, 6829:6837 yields 1.00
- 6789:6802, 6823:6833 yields 1.02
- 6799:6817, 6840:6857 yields 1.03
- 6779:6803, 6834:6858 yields 1.02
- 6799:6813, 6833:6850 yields 1.02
